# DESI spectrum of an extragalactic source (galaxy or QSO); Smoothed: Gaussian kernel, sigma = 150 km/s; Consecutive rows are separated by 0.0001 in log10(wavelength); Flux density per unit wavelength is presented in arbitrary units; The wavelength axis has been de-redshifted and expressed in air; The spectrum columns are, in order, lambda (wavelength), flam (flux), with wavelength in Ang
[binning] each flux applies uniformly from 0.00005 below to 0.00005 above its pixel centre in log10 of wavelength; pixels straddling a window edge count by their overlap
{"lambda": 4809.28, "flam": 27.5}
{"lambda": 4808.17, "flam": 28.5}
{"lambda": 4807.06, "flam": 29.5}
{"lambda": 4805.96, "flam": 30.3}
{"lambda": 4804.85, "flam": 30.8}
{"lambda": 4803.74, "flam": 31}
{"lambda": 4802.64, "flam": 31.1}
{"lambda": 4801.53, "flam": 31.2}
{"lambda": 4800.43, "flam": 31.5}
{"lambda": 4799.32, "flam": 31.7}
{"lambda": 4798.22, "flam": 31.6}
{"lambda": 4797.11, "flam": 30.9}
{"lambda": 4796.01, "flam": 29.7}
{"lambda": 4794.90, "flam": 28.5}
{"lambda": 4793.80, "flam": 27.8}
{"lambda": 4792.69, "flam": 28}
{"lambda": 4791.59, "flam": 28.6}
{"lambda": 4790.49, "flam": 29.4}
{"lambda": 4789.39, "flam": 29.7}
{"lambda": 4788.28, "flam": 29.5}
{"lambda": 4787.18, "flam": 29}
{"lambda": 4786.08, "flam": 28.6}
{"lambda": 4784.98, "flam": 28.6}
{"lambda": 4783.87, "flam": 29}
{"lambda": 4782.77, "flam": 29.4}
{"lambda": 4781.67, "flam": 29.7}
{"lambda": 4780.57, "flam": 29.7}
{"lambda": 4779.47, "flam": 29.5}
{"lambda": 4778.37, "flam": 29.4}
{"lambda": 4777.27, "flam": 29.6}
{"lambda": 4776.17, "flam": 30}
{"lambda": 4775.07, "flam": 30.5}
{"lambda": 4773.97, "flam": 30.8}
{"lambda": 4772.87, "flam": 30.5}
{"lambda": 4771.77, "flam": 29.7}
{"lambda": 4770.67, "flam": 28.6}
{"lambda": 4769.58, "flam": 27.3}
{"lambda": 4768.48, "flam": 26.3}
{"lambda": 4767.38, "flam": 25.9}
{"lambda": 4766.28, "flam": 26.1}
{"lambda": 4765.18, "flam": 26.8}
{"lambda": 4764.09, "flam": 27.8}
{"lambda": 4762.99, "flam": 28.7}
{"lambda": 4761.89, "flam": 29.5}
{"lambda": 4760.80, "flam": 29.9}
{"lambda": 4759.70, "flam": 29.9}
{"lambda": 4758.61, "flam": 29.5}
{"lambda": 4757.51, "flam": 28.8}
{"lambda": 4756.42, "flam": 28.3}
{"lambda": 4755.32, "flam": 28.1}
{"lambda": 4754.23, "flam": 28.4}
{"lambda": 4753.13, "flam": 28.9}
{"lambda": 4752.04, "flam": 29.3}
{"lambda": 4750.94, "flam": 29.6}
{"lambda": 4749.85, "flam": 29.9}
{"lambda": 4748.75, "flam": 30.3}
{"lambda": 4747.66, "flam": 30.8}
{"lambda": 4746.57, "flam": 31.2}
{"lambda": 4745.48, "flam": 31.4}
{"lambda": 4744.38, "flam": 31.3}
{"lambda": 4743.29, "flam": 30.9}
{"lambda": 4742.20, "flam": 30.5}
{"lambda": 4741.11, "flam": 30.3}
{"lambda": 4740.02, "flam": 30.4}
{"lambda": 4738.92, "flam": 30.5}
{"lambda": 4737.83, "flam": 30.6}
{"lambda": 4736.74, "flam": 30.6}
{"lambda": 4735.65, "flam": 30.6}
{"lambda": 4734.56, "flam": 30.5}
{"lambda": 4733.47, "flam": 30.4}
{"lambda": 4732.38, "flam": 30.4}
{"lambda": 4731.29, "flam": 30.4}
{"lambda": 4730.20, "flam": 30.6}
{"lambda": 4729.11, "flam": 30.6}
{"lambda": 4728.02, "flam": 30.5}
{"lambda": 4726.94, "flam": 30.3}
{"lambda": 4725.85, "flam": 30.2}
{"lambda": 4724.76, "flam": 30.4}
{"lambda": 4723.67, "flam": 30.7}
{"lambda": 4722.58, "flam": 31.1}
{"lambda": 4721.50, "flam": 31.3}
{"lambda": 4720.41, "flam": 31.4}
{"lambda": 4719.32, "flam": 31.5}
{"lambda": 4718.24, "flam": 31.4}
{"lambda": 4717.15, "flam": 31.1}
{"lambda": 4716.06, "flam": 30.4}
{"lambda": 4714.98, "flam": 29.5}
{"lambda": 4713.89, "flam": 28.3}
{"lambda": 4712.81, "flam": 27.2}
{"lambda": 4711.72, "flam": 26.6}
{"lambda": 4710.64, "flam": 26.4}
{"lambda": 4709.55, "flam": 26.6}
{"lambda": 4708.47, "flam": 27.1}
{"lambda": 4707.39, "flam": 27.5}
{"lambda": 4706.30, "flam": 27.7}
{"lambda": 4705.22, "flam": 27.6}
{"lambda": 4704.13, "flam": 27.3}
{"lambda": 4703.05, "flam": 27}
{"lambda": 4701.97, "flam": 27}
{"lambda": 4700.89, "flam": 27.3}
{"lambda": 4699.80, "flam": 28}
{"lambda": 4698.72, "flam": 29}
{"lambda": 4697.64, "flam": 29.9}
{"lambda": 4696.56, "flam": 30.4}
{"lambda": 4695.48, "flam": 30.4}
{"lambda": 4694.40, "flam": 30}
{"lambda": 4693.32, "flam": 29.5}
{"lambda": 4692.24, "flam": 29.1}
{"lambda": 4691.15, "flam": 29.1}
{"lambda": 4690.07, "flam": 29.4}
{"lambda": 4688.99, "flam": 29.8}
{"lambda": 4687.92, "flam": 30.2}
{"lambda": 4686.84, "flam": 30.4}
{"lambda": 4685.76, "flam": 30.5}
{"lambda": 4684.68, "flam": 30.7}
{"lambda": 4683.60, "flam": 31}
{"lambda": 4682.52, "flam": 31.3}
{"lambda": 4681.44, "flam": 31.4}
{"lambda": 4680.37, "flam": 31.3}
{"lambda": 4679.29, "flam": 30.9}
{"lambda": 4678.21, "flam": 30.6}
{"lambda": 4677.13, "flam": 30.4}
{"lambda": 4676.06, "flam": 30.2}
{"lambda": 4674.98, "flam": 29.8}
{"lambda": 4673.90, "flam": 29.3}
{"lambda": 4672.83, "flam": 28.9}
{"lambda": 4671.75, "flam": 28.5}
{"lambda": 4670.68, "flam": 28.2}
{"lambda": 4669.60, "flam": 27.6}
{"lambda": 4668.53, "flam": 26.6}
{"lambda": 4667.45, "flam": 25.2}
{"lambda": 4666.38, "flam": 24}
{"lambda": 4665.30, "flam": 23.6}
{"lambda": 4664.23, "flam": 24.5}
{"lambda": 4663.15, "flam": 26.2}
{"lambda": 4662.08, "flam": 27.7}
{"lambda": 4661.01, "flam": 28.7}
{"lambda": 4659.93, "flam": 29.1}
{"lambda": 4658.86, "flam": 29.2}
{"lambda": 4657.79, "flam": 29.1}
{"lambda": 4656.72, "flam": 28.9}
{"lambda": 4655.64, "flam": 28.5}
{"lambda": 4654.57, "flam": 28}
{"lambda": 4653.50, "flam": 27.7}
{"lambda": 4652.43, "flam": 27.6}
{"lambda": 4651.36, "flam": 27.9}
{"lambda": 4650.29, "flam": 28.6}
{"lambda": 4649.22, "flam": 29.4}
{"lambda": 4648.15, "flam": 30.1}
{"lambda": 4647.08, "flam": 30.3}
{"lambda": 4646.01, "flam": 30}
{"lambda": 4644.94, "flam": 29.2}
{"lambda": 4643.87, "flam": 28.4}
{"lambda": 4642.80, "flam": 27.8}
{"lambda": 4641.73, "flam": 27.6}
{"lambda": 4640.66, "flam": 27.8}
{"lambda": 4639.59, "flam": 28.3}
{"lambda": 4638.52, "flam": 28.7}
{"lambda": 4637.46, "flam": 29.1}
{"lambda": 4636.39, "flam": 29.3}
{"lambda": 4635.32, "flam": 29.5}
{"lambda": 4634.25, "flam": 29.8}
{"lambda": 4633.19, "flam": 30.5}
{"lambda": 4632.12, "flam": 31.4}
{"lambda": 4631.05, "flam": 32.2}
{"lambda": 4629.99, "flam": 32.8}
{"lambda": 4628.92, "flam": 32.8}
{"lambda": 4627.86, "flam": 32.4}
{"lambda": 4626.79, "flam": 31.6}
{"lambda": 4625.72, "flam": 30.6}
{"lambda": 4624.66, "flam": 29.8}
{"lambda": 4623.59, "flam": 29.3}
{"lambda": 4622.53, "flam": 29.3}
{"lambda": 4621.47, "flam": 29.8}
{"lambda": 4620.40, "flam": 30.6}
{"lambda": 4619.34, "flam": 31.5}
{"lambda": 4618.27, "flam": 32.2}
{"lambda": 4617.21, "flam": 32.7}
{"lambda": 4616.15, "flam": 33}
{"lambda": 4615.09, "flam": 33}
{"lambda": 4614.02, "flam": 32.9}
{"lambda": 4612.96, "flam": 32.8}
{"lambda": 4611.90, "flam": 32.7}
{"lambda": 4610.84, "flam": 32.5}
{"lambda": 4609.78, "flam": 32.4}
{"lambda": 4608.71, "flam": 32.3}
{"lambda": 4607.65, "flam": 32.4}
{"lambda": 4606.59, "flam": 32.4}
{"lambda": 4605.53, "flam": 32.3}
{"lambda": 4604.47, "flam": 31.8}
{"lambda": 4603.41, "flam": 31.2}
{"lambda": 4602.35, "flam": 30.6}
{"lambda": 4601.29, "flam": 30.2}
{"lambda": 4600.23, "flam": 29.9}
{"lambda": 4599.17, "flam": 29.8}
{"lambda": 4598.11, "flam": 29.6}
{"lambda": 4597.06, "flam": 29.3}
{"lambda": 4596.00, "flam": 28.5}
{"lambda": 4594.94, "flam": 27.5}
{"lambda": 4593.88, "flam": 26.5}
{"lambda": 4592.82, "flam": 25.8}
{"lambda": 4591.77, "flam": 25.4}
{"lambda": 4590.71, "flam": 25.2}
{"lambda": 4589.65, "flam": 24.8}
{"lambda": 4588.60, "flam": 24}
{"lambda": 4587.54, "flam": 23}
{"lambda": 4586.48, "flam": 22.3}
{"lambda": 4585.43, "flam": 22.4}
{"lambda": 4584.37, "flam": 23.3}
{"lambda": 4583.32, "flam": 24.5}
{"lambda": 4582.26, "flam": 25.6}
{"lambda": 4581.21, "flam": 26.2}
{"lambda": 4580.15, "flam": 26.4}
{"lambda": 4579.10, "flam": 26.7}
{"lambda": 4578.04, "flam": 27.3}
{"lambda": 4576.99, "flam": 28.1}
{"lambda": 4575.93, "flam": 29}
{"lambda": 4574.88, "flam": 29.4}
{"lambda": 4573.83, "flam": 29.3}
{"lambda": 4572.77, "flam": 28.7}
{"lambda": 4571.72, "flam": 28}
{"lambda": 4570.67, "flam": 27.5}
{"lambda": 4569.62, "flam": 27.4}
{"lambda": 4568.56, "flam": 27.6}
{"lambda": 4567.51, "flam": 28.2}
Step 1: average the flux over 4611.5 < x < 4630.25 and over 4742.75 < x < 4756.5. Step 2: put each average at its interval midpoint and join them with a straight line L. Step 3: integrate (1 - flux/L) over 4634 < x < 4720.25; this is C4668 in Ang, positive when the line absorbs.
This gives 5.9 Ang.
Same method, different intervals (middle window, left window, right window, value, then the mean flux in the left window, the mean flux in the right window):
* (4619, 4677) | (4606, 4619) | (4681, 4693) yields 4.6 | 32.6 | 30.2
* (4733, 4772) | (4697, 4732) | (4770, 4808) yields 0.1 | 29.1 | 29.8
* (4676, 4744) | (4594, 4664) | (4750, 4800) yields -0.5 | 30.1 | 29.1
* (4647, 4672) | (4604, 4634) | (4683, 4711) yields 2.1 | 31.8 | 28.8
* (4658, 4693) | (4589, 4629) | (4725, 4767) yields 1.5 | 30.4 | 29.8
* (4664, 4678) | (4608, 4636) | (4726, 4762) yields 1.5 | 31.5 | 30.1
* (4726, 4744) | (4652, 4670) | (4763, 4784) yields -1.5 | 27.2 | 28.8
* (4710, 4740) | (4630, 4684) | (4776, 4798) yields -1.1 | 28.8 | 29.2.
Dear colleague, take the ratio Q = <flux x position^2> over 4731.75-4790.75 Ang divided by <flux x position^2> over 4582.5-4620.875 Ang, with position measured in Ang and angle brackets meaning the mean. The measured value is 1.1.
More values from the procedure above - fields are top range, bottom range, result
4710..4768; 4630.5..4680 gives 1.08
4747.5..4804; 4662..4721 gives 1.05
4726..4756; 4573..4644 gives 1.09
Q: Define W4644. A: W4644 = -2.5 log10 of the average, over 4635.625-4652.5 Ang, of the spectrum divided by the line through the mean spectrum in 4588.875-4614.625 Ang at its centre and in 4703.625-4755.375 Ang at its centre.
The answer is 0.04 mag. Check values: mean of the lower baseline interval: 29.9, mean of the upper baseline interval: 29.8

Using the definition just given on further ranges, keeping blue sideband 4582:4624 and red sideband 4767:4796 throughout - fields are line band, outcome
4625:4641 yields -0.05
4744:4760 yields -0.02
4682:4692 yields -0.04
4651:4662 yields 0.03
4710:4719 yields 0.01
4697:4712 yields 0.06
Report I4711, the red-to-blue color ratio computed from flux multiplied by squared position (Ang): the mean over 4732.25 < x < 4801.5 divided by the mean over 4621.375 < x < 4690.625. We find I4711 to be 1.06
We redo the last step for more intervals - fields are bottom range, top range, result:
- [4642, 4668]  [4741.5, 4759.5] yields 1.11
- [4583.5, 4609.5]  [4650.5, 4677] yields 1.02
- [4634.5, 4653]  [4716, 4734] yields 1.11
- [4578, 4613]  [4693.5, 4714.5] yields 1.04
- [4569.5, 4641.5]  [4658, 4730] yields 1.03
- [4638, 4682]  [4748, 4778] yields 1.06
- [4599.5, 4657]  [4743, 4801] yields 1.02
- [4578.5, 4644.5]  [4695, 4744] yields 1.06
